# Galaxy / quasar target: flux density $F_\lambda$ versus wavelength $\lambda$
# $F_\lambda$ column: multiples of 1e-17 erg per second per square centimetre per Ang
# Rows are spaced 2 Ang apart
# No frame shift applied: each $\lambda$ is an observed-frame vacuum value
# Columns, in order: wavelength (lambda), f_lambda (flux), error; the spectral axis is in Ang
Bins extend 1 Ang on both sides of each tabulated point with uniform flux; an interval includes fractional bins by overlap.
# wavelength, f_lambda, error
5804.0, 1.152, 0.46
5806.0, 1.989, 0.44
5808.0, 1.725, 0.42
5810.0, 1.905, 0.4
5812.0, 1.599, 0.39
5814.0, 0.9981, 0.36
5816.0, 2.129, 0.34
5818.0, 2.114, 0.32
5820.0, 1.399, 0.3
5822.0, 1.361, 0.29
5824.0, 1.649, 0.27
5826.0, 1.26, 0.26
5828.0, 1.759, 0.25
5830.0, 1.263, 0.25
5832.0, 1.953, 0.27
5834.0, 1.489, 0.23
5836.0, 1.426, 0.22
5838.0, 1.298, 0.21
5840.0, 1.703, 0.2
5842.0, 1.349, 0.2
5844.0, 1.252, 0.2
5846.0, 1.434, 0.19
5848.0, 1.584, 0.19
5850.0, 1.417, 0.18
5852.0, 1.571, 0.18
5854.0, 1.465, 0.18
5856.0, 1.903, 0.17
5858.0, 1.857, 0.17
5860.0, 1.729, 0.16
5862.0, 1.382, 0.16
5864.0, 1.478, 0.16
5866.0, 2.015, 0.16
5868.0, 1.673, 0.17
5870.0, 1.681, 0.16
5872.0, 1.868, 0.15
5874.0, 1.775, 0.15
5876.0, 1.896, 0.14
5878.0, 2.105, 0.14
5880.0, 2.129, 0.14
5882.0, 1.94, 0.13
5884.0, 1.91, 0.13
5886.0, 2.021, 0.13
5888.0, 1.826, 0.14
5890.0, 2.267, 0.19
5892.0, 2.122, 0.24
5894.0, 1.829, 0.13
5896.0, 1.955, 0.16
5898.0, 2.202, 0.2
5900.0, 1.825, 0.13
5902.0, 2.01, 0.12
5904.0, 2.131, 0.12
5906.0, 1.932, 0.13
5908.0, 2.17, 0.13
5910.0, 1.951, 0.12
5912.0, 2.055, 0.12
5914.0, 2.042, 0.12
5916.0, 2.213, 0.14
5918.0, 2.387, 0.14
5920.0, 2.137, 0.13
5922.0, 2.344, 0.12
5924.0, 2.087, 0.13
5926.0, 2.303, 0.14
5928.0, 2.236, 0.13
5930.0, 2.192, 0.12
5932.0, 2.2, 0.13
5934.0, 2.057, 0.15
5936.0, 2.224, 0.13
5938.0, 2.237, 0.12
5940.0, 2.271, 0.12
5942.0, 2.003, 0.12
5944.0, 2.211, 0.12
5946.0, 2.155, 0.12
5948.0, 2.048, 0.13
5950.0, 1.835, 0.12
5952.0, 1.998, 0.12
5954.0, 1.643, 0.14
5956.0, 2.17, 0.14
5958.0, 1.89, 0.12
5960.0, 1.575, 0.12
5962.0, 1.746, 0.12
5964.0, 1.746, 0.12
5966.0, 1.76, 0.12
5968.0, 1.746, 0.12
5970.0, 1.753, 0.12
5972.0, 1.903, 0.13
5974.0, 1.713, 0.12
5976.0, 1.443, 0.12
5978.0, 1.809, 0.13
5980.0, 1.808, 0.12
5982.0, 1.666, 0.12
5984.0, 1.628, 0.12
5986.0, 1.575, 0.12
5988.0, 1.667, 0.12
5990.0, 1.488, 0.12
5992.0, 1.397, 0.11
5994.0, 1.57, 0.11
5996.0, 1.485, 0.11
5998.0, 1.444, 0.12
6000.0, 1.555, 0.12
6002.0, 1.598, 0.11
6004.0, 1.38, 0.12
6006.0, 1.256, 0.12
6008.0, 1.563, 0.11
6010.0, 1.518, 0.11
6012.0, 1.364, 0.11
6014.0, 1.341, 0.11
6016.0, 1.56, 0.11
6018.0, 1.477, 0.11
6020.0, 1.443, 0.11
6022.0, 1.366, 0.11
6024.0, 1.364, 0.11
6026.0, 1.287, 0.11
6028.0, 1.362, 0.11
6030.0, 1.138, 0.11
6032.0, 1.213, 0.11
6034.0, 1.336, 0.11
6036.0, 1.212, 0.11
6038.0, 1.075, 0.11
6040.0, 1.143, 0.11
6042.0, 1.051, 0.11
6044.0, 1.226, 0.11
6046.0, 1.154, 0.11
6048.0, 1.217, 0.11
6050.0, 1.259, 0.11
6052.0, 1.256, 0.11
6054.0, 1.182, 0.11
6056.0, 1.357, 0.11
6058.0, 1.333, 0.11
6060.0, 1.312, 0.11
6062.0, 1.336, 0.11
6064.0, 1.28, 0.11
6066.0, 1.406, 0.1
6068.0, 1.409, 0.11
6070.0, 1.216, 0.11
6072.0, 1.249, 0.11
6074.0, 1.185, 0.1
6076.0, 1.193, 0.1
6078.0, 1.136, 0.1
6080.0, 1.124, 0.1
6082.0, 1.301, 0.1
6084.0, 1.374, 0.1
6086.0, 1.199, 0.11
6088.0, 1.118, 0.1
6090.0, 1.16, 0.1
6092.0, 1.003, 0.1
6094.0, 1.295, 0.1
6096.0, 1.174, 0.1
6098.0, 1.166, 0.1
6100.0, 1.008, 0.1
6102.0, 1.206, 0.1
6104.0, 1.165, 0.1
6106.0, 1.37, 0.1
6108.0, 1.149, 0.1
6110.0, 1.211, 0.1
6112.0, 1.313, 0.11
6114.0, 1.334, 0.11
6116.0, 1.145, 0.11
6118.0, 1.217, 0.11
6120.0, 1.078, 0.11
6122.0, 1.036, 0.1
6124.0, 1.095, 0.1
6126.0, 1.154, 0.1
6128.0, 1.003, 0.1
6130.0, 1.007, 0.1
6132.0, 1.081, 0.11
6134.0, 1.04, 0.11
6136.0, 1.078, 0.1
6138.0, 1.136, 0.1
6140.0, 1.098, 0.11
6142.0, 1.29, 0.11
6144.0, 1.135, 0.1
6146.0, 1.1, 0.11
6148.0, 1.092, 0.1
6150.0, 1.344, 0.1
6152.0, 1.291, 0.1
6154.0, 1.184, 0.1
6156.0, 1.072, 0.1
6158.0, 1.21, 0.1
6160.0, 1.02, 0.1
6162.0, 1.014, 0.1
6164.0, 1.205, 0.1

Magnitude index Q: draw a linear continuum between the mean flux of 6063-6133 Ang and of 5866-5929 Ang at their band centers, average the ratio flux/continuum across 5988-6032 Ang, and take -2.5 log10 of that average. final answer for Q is 0.10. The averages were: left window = 2.03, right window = 1.19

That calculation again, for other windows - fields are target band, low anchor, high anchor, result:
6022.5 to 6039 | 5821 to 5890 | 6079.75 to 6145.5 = 0.06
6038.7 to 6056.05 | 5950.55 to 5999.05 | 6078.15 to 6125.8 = 0.17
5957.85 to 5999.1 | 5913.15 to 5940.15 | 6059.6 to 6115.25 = 0.15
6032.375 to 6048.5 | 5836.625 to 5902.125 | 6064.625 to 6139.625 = 0.14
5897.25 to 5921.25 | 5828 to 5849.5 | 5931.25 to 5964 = -0.15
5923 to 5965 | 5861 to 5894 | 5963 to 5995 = -0.17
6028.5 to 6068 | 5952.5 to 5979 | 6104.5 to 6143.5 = 0.16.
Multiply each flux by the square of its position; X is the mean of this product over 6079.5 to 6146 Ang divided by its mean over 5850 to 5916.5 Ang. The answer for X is 0.7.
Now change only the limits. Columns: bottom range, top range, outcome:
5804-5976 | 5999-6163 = 0.71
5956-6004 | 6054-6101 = 0.77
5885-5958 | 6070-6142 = 0.59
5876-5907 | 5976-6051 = 0.73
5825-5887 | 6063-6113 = 0.79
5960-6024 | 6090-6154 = 0.77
